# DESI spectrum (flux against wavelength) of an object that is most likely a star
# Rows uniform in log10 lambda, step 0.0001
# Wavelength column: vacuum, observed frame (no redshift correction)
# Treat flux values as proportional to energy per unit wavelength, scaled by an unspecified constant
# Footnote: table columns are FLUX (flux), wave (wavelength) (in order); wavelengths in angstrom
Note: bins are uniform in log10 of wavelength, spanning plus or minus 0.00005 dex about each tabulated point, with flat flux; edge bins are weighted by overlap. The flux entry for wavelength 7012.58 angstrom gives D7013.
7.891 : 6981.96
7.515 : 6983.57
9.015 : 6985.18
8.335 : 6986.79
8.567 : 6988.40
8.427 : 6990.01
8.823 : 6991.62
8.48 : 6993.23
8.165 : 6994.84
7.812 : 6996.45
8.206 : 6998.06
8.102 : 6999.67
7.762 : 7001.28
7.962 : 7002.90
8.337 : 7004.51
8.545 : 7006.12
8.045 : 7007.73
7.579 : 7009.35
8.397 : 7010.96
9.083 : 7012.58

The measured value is 9.083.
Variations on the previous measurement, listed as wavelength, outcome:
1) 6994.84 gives 8.165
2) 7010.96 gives 8.397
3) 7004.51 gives 8.337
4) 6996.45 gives 7.812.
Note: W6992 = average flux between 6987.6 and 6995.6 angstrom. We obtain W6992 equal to 8.49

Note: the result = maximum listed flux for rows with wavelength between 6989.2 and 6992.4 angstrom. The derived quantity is 8.823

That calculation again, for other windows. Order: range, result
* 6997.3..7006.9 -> 8.545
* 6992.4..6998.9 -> 8.48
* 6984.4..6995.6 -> 9.015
